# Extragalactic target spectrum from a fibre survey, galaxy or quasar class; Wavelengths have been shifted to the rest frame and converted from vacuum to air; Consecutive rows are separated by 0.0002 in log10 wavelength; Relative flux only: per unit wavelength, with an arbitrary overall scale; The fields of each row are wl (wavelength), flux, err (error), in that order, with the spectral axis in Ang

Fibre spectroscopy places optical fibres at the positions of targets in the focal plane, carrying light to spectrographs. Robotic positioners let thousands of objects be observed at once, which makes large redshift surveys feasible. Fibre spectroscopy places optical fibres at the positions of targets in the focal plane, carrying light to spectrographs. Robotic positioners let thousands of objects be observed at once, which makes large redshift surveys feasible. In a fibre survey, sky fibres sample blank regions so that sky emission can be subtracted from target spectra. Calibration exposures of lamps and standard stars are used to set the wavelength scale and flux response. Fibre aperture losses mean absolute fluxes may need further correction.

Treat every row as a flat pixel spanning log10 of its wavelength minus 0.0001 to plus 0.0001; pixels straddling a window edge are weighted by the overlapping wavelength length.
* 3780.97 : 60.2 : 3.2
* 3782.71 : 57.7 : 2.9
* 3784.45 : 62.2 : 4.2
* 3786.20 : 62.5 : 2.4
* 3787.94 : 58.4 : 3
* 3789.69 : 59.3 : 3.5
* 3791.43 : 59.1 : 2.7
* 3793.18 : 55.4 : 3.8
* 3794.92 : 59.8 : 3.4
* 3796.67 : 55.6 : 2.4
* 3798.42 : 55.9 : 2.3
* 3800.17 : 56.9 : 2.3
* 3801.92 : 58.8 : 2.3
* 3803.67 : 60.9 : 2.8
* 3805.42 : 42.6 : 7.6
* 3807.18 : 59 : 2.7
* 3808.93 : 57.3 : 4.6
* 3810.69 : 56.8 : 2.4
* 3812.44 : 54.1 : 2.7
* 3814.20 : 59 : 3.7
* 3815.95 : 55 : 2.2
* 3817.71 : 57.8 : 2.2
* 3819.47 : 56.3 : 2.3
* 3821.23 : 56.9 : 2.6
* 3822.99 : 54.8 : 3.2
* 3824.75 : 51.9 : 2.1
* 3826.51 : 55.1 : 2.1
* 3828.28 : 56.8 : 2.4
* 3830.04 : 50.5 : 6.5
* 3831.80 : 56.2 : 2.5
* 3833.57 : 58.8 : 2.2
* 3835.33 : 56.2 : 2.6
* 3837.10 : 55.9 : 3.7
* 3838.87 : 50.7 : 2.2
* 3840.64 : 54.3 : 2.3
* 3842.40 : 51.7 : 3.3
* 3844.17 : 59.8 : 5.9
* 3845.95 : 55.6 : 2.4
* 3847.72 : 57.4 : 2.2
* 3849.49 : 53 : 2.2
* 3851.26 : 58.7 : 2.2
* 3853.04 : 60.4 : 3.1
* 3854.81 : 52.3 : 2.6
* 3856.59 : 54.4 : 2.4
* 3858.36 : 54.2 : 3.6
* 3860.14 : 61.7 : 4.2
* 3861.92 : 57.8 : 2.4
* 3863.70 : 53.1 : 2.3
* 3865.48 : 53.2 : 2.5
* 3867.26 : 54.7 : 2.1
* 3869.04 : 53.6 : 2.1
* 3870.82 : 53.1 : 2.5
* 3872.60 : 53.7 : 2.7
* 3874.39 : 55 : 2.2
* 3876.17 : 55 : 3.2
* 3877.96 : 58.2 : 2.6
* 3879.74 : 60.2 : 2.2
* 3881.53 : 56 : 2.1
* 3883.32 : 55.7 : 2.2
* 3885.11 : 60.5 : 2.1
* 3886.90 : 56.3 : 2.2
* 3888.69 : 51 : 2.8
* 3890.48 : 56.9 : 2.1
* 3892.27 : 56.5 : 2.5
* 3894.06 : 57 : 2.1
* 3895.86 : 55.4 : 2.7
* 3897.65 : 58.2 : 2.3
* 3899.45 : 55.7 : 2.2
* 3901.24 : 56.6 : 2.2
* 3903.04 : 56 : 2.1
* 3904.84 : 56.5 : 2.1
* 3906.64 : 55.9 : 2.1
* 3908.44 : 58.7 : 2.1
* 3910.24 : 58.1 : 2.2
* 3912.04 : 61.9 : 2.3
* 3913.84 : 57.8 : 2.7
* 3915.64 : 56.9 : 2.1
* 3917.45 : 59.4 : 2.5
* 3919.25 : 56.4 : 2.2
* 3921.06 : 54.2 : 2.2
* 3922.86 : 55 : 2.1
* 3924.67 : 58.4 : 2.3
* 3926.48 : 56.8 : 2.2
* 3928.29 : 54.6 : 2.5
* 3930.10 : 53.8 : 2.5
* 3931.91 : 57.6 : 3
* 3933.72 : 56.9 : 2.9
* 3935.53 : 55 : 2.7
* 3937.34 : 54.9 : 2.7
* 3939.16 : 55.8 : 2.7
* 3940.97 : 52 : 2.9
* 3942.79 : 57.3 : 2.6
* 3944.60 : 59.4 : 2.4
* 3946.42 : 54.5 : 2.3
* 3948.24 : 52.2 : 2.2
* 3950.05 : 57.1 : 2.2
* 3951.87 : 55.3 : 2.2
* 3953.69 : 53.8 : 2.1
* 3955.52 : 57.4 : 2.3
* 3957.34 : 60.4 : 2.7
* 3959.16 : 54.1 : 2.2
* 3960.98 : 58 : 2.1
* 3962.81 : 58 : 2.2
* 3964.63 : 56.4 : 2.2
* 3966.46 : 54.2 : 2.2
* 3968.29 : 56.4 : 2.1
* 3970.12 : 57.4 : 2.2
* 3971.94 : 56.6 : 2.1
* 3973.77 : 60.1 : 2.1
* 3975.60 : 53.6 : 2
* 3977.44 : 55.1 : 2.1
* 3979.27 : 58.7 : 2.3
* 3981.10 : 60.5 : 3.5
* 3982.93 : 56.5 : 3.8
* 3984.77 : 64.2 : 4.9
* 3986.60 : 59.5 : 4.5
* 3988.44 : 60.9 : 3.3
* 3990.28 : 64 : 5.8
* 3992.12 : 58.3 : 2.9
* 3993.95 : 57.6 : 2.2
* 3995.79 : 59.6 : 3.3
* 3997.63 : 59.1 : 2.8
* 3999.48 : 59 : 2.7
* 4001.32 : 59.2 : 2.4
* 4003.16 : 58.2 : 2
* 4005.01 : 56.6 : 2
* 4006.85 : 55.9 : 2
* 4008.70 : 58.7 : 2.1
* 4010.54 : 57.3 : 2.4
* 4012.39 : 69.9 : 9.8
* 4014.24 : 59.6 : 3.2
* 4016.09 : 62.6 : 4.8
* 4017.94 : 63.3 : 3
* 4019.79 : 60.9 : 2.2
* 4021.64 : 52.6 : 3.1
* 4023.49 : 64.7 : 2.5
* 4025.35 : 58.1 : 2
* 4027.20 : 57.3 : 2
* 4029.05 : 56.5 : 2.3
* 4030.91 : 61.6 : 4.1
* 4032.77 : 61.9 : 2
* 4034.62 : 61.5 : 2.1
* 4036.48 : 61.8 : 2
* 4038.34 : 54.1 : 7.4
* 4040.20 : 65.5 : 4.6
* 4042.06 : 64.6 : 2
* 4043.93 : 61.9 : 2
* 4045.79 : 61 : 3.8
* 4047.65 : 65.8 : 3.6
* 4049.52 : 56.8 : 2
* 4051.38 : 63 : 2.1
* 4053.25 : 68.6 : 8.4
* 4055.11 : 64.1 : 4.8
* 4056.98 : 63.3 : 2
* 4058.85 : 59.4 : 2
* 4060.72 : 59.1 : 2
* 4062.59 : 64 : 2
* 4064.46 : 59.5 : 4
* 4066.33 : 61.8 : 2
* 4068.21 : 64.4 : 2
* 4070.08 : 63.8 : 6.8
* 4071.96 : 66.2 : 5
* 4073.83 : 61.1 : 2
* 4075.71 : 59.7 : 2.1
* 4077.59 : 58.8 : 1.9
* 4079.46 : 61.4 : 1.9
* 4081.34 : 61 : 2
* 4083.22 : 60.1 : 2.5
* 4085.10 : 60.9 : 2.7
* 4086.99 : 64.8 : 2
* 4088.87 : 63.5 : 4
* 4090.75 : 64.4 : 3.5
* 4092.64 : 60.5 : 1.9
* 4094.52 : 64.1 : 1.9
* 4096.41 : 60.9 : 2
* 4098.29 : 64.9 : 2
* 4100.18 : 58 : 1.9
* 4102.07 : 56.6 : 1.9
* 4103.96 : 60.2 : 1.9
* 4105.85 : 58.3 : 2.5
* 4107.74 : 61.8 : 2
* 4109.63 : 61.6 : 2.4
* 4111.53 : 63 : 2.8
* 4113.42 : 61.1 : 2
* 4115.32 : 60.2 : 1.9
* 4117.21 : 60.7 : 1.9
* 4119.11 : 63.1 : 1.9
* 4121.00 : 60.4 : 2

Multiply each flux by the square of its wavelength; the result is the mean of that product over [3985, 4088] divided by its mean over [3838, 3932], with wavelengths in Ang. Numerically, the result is 1.2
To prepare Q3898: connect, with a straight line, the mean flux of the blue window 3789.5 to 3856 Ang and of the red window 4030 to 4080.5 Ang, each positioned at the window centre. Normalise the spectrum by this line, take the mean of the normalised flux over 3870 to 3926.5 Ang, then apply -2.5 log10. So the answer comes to 0.02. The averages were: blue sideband 55.9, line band 56.7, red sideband 62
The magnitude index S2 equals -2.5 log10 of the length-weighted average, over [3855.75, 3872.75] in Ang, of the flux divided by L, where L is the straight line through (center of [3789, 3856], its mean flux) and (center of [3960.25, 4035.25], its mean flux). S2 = 0.032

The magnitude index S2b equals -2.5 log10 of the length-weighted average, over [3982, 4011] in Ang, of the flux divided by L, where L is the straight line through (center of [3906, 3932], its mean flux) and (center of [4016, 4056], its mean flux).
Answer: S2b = 0.01 mag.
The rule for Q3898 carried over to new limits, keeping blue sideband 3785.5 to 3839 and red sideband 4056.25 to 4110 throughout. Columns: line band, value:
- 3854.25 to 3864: 0.03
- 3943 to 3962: 0.05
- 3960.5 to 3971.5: 0.05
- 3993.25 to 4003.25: 0.02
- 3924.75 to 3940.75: 0.06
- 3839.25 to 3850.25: 0.04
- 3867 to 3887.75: 0.03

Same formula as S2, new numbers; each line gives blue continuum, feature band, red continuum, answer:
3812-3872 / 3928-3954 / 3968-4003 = 0.045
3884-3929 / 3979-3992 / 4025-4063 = -0.019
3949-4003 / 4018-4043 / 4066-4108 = -0.008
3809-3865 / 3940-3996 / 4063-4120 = 0.025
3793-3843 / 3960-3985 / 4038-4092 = 0.044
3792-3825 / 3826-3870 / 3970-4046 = 0.027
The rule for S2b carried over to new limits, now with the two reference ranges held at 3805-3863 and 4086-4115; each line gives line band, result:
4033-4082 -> -0.03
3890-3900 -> 0.01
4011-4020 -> -0.06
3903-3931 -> 0.01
